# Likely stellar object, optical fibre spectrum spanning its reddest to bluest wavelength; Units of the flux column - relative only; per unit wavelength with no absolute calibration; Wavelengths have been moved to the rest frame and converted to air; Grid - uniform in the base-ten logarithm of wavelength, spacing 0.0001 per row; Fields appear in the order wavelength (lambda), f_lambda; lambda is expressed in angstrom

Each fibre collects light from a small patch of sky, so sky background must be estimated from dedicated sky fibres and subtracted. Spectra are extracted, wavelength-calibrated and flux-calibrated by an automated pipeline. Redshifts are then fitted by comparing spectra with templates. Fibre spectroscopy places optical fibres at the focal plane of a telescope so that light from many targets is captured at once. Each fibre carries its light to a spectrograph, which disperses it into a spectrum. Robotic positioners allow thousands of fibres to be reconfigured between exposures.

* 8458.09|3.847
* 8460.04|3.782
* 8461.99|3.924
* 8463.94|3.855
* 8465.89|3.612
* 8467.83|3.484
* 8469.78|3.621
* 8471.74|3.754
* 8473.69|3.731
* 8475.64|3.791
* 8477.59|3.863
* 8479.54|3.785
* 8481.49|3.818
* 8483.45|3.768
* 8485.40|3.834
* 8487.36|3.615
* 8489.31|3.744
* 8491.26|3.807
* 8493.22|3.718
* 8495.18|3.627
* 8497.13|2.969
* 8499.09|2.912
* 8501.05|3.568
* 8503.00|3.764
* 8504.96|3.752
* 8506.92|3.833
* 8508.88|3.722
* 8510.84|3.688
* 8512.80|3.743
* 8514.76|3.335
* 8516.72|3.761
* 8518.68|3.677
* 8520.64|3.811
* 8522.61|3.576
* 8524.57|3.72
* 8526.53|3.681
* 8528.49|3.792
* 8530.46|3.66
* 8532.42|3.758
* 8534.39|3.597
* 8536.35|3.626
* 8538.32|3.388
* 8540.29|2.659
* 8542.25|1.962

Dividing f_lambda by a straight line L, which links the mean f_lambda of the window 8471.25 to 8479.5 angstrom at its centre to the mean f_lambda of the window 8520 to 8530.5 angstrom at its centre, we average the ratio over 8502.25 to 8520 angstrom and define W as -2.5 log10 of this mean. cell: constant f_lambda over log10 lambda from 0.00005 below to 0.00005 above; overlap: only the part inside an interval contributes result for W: 0.01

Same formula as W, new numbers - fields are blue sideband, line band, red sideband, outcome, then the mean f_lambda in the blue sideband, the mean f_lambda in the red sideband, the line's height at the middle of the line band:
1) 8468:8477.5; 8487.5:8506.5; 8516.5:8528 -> 0.05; 3.71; 3.71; 3.71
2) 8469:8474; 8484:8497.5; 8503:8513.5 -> 0.02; 3.69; 3.75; 3.72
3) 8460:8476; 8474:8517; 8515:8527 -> 0.01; 3.72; 3.68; 3.7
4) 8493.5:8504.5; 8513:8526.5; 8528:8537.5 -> -0.03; 3.41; 3.67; 3.57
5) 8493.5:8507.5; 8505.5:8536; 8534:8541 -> -0.09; 3.49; 3.32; 3.4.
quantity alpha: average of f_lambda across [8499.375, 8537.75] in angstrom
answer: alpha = 3.67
